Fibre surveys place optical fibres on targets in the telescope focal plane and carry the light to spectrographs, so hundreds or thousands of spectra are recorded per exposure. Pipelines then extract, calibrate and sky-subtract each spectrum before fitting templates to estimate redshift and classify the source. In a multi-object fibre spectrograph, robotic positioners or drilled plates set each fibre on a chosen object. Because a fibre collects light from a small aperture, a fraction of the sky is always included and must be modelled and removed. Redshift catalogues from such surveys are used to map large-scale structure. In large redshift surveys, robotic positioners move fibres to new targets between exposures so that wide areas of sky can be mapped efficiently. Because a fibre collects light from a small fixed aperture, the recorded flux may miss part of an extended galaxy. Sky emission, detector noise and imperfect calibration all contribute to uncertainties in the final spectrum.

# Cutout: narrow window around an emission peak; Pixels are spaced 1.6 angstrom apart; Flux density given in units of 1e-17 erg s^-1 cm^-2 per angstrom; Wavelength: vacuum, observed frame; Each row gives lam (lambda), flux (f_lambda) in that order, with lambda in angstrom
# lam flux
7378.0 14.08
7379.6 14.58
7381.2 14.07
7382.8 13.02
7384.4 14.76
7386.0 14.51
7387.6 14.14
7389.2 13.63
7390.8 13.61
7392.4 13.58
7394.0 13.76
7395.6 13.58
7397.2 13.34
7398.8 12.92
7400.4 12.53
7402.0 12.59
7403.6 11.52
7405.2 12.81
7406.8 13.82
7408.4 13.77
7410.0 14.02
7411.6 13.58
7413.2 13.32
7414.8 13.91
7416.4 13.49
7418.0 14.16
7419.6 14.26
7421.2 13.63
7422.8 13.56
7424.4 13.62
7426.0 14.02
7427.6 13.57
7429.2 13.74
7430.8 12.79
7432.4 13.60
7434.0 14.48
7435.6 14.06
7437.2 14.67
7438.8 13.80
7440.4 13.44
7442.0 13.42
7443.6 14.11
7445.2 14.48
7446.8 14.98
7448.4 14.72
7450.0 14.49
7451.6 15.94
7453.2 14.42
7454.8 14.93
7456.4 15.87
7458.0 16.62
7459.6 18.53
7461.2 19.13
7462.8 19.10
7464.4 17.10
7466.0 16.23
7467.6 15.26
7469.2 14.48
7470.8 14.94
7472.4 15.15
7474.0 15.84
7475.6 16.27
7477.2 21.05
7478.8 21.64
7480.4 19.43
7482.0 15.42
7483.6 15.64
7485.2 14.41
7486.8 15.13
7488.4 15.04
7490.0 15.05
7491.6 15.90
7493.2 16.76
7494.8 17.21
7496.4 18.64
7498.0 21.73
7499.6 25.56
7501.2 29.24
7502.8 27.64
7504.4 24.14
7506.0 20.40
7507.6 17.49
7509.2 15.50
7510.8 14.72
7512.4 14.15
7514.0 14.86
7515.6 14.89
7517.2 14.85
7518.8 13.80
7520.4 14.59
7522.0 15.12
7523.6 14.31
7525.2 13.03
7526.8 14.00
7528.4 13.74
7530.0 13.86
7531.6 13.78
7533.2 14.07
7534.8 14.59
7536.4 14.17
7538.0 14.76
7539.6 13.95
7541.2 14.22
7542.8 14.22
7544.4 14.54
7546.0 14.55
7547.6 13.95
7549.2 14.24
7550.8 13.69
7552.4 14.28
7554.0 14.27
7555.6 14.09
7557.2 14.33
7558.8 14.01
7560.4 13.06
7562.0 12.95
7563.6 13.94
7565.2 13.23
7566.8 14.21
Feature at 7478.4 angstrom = H-alpha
